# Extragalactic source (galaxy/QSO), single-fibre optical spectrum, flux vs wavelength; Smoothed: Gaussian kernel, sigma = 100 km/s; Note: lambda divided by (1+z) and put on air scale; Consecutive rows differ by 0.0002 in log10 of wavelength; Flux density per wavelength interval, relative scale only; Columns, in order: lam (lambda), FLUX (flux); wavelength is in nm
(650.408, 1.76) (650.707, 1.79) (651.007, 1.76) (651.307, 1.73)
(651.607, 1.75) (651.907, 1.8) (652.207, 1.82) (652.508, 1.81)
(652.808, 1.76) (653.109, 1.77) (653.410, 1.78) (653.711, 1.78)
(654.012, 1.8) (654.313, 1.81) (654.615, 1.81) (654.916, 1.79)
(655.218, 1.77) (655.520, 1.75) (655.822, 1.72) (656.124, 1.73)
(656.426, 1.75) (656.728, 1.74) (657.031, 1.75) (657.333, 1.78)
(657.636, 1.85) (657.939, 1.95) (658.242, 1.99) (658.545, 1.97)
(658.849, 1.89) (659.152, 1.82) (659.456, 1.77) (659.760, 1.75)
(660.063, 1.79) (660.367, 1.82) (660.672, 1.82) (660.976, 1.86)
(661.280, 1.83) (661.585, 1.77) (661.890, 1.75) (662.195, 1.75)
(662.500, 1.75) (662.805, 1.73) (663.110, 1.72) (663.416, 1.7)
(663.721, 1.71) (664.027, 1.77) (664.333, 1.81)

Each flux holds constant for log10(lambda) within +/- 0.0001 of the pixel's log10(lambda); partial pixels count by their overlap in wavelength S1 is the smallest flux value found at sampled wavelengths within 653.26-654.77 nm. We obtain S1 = 1.78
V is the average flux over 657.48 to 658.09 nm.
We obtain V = 1.9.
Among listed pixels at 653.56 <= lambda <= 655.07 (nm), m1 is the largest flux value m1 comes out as 1.81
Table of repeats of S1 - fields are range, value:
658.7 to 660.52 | 1.75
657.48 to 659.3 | 1.82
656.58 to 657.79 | 1.74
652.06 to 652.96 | 1.76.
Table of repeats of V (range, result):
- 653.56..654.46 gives 1.8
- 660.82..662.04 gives 1.8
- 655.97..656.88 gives 1.74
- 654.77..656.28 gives 1.75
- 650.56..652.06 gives 1.77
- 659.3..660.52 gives 1.78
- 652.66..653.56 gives 1.77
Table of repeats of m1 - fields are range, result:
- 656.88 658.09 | 1.95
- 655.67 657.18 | 1.75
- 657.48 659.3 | 1.99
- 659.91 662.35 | 1.86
